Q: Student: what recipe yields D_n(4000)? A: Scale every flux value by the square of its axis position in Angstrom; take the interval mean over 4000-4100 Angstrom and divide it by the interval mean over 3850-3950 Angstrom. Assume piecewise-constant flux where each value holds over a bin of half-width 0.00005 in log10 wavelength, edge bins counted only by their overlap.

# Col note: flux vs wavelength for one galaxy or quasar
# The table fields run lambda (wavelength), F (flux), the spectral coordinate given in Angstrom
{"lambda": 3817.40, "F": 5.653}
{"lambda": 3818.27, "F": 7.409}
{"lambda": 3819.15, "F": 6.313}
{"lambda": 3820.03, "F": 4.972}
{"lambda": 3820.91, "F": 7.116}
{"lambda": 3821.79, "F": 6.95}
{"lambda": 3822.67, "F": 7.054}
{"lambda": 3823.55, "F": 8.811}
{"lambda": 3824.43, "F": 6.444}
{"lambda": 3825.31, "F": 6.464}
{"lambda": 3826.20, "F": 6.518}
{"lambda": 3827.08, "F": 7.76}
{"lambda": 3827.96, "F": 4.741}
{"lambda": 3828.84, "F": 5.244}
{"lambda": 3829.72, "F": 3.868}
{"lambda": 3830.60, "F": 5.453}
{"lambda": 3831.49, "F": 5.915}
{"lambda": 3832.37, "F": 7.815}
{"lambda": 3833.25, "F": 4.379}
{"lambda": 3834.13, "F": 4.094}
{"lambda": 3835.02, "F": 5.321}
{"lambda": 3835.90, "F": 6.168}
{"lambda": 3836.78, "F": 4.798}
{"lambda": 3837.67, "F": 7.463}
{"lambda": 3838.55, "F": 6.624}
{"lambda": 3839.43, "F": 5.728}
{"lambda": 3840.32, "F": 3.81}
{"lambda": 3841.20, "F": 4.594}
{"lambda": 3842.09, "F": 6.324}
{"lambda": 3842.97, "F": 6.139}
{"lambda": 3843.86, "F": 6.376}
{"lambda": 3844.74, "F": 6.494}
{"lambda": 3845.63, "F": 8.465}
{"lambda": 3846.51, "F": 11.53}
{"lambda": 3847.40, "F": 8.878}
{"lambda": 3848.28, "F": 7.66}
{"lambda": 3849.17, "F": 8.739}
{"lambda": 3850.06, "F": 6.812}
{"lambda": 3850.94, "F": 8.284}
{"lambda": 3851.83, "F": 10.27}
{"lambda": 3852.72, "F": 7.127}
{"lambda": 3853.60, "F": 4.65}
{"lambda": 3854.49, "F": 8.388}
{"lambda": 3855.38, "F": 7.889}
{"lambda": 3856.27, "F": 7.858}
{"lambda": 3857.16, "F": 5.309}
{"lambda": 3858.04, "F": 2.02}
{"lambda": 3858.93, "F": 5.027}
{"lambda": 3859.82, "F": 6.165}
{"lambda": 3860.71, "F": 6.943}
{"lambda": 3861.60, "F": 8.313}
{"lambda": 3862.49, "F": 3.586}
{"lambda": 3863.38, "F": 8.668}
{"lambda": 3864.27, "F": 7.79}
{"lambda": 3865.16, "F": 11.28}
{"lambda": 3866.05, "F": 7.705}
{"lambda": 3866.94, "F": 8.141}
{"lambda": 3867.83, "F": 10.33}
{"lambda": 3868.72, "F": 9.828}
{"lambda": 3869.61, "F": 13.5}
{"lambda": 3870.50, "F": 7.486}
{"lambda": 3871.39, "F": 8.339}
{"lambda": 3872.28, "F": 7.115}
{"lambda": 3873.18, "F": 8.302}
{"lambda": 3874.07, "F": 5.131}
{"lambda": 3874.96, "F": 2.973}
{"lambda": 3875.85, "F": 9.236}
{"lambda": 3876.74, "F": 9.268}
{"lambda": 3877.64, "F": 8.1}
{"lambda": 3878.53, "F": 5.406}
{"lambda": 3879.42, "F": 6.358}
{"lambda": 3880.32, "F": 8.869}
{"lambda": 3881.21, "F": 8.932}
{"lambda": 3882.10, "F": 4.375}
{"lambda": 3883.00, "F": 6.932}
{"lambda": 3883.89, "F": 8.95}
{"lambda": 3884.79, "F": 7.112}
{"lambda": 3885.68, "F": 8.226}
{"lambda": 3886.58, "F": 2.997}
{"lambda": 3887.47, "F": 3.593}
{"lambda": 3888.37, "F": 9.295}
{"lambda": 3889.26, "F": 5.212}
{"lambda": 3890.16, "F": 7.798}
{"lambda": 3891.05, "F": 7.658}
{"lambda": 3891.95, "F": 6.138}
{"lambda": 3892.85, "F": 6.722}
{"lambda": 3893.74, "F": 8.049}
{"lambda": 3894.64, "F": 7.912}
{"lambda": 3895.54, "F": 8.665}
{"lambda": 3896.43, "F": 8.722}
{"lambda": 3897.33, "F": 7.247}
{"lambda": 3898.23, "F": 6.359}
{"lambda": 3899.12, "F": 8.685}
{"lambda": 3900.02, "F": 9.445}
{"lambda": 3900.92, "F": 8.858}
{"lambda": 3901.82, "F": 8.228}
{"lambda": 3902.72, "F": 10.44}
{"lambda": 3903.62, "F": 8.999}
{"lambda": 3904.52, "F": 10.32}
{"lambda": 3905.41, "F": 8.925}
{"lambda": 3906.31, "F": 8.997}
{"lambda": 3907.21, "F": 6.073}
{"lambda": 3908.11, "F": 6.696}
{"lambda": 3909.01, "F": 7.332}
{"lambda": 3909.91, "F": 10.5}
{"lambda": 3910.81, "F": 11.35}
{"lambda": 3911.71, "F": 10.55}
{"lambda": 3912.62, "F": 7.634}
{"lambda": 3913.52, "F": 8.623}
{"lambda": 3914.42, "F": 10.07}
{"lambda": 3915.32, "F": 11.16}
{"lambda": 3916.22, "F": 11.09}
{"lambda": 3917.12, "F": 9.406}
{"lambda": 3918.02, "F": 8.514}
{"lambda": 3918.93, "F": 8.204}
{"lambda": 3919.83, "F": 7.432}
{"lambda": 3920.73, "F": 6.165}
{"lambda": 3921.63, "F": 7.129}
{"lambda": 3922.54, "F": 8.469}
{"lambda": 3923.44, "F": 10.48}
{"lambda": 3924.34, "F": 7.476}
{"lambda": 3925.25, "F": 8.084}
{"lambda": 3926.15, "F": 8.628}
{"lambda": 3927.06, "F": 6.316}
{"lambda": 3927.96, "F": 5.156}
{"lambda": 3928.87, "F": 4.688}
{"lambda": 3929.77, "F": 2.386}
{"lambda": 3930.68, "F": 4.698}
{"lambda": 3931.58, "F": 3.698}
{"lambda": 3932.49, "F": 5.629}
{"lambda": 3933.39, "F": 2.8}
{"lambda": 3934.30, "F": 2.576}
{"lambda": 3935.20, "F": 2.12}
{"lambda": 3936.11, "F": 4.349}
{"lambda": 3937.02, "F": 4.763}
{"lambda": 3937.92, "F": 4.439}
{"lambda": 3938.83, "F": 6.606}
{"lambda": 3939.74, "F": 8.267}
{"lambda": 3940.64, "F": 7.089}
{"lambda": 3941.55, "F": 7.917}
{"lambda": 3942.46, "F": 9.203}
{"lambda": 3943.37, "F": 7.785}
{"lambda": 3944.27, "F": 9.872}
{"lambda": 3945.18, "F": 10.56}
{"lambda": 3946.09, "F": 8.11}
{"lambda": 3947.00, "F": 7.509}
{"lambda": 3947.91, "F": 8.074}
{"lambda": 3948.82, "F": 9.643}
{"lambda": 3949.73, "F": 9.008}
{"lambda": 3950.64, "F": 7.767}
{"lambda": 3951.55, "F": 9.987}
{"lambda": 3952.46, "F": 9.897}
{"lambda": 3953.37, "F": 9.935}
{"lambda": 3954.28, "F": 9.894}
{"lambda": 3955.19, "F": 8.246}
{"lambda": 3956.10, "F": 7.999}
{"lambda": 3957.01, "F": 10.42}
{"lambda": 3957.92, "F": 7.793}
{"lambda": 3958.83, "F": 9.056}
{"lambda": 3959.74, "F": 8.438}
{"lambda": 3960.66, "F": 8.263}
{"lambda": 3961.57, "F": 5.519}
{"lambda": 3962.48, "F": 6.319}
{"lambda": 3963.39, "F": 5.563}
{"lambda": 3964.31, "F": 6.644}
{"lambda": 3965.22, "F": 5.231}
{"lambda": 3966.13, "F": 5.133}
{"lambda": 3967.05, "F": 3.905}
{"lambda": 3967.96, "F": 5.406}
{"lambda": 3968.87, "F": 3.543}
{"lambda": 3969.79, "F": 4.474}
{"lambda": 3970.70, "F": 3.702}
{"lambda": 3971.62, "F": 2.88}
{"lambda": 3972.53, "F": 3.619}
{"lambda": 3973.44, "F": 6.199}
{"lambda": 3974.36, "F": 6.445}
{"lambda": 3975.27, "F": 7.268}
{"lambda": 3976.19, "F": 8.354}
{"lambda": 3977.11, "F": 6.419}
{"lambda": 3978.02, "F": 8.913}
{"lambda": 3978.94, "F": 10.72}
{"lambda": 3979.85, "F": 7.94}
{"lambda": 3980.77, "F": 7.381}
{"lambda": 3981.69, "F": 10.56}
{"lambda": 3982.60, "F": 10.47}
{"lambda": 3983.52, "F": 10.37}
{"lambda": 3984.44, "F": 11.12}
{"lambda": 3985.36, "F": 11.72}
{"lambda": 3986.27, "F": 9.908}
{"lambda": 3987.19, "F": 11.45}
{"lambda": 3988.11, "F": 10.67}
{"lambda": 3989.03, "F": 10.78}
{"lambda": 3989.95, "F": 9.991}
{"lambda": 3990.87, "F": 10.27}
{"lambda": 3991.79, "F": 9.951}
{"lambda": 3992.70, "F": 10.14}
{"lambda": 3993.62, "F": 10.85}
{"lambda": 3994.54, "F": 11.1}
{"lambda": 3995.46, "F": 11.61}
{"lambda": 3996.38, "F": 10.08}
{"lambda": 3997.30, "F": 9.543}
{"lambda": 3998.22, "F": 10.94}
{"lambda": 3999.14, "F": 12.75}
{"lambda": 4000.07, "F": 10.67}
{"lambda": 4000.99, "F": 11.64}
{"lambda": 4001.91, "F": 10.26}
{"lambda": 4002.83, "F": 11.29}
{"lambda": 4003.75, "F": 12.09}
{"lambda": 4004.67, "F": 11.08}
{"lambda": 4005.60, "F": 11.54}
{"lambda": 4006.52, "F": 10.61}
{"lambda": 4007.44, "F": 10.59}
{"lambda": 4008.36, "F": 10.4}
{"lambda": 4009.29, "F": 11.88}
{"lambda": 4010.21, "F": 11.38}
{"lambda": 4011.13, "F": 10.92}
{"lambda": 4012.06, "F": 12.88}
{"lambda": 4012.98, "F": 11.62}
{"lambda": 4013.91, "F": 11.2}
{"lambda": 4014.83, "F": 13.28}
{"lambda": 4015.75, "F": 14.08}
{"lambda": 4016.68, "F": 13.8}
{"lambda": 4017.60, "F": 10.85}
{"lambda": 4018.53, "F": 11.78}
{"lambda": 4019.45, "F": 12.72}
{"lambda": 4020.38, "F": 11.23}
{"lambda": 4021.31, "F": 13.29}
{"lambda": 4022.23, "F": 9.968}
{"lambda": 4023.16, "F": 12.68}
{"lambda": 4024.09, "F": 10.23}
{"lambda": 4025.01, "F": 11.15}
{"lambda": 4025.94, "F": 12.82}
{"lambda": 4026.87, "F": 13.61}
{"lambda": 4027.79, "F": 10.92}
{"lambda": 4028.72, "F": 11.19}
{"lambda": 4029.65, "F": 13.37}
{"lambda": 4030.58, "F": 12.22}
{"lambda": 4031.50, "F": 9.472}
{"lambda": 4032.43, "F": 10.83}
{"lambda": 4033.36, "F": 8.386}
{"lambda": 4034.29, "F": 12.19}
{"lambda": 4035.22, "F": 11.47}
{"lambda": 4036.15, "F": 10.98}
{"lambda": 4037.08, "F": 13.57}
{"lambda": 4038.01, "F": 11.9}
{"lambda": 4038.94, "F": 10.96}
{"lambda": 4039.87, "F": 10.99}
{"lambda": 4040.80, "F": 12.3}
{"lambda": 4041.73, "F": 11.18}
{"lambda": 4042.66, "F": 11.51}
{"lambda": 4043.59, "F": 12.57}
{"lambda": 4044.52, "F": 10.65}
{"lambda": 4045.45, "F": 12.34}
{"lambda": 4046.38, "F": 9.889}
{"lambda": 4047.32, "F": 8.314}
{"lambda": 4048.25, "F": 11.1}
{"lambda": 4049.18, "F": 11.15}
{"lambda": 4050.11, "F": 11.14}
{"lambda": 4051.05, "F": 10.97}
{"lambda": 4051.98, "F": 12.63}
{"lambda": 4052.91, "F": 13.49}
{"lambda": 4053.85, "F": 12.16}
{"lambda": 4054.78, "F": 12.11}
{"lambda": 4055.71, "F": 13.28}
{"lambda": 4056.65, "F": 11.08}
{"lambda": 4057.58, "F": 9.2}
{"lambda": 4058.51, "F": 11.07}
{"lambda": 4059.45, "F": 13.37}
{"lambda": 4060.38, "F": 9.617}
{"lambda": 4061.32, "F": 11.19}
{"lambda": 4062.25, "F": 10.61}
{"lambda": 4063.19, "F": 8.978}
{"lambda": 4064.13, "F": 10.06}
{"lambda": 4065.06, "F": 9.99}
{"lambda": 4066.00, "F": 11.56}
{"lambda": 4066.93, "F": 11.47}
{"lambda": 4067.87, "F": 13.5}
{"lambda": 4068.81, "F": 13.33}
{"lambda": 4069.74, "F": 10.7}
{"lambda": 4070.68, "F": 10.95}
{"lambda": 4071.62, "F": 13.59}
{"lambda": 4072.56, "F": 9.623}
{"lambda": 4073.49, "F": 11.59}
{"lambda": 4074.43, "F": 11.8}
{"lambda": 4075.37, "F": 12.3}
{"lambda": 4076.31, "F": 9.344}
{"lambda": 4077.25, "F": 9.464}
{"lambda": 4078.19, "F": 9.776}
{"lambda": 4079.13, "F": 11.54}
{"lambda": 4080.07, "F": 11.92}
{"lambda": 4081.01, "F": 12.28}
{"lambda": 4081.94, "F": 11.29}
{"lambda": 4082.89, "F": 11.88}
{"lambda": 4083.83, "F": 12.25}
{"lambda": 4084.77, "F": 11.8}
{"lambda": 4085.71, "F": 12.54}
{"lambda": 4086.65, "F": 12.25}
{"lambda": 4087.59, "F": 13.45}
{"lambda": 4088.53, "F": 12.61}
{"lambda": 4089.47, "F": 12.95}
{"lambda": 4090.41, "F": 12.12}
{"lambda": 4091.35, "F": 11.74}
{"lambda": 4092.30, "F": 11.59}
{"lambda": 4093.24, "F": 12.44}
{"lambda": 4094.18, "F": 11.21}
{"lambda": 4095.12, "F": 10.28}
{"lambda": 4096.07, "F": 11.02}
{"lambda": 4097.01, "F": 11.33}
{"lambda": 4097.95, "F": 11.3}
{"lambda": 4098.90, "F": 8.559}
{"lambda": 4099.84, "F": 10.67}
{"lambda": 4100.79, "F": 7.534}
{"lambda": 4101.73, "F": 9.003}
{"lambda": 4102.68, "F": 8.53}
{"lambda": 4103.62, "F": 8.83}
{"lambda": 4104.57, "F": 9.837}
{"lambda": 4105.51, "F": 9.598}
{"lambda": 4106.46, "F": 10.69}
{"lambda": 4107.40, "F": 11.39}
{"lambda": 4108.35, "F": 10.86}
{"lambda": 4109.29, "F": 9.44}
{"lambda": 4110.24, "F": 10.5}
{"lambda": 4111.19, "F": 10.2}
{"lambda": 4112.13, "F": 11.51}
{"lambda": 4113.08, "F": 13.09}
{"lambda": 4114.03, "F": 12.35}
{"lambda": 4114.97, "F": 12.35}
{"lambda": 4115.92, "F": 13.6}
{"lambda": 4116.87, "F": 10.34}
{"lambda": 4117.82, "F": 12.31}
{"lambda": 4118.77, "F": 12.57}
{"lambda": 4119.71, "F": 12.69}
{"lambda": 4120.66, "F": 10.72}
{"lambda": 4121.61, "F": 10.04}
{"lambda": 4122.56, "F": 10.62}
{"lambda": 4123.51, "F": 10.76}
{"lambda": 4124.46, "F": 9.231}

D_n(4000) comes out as 1.65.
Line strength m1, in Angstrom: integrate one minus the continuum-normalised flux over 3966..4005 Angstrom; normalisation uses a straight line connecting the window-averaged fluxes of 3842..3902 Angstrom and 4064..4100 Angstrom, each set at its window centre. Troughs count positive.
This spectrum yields 3.07 Angstrom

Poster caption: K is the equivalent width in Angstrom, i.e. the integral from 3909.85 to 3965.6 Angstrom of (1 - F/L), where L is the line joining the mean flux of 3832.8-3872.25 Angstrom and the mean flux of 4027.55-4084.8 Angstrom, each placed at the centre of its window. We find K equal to 8.2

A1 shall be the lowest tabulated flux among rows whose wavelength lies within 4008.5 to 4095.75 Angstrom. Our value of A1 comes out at 8.314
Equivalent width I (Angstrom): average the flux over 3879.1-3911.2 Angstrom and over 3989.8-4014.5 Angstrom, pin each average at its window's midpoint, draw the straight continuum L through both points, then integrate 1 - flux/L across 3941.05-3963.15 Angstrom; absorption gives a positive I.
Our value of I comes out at 2.1 Angstrom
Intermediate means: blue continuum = 7.81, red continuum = 11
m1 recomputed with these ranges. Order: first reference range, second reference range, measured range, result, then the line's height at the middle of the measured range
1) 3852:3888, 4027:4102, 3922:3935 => 4.2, 8.46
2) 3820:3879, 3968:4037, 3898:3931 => 0.6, 8.4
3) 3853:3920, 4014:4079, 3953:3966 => 2.4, 9.5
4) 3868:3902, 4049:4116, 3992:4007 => -2.0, 9.68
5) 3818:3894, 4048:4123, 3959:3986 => 6.3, 9.13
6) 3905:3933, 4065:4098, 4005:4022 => -3.1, 10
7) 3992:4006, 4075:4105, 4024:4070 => -1.5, 11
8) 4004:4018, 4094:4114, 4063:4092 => -2.4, 10.7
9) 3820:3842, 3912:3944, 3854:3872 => -4.2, 6.25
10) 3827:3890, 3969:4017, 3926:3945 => 6.6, 8.66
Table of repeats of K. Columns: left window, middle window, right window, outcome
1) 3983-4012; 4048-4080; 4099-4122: -1.41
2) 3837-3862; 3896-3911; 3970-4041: -0.79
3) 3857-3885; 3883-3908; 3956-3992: -0.71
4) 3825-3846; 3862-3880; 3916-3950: -4.93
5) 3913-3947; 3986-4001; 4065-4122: -3.52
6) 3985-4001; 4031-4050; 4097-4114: -1.05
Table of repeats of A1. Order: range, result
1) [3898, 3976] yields 2.12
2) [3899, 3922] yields 6.073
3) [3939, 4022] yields 2.88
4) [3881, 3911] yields 2.997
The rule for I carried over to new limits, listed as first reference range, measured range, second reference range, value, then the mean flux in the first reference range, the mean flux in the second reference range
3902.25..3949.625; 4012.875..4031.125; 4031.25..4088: -3.20 Angstrom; 7.57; 11.4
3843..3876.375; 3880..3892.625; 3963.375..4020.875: 1.85 Angstrom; 7.62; 9.59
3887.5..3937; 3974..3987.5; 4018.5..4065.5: 0.41 Angstrom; 7.5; 11.4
